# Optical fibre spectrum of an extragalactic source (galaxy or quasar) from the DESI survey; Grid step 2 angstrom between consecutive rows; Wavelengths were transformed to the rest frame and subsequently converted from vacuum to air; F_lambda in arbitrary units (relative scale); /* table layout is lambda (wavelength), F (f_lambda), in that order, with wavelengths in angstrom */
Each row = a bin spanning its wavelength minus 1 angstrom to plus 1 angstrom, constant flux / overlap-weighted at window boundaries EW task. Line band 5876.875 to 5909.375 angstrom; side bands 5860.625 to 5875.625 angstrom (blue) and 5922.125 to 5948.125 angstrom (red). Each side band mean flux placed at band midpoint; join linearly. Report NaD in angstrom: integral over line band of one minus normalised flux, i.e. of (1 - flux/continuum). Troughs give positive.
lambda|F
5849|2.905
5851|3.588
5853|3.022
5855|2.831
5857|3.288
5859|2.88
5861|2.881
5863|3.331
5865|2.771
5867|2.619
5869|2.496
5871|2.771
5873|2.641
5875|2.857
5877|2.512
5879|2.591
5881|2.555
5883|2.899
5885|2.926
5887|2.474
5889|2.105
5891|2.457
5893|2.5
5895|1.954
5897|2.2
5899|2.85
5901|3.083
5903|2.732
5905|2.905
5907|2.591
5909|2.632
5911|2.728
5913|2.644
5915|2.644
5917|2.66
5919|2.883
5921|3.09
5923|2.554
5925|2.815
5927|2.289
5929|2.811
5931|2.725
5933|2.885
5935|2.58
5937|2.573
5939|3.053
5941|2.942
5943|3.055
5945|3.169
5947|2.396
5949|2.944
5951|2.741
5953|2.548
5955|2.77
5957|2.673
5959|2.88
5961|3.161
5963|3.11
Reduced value 2.24 angstrom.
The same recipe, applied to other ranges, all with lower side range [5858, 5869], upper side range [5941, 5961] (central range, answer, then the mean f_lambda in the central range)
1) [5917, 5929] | 0.5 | 2.73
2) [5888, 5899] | 2.1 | 2.3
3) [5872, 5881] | 0.7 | 2.64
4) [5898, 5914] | 0.4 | 2.77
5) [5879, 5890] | 1.0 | 2.59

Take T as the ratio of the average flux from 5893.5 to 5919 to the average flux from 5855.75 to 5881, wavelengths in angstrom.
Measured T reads 0.95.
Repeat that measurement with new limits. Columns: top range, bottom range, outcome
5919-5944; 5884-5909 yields 1.08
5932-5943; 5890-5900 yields 1.18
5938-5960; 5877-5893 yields 1.11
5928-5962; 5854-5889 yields 1.02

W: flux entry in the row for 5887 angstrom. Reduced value 2.474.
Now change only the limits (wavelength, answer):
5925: 2.815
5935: 2.58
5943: 3.055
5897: 2.2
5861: 2.881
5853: 3.022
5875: 2.857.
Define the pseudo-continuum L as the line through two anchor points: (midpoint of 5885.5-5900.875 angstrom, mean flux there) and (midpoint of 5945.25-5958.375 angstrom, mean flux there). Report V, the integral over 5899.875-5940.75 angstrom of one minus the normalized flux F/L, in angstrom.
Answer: -3.1 angstrom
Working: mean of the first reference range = 2.42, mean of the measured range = 2.75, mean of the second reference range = 2.71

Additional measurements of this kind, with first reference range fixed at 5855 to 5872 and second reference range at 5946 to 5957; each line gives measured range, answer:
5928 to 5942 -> -0.41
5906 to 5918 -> 0.51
